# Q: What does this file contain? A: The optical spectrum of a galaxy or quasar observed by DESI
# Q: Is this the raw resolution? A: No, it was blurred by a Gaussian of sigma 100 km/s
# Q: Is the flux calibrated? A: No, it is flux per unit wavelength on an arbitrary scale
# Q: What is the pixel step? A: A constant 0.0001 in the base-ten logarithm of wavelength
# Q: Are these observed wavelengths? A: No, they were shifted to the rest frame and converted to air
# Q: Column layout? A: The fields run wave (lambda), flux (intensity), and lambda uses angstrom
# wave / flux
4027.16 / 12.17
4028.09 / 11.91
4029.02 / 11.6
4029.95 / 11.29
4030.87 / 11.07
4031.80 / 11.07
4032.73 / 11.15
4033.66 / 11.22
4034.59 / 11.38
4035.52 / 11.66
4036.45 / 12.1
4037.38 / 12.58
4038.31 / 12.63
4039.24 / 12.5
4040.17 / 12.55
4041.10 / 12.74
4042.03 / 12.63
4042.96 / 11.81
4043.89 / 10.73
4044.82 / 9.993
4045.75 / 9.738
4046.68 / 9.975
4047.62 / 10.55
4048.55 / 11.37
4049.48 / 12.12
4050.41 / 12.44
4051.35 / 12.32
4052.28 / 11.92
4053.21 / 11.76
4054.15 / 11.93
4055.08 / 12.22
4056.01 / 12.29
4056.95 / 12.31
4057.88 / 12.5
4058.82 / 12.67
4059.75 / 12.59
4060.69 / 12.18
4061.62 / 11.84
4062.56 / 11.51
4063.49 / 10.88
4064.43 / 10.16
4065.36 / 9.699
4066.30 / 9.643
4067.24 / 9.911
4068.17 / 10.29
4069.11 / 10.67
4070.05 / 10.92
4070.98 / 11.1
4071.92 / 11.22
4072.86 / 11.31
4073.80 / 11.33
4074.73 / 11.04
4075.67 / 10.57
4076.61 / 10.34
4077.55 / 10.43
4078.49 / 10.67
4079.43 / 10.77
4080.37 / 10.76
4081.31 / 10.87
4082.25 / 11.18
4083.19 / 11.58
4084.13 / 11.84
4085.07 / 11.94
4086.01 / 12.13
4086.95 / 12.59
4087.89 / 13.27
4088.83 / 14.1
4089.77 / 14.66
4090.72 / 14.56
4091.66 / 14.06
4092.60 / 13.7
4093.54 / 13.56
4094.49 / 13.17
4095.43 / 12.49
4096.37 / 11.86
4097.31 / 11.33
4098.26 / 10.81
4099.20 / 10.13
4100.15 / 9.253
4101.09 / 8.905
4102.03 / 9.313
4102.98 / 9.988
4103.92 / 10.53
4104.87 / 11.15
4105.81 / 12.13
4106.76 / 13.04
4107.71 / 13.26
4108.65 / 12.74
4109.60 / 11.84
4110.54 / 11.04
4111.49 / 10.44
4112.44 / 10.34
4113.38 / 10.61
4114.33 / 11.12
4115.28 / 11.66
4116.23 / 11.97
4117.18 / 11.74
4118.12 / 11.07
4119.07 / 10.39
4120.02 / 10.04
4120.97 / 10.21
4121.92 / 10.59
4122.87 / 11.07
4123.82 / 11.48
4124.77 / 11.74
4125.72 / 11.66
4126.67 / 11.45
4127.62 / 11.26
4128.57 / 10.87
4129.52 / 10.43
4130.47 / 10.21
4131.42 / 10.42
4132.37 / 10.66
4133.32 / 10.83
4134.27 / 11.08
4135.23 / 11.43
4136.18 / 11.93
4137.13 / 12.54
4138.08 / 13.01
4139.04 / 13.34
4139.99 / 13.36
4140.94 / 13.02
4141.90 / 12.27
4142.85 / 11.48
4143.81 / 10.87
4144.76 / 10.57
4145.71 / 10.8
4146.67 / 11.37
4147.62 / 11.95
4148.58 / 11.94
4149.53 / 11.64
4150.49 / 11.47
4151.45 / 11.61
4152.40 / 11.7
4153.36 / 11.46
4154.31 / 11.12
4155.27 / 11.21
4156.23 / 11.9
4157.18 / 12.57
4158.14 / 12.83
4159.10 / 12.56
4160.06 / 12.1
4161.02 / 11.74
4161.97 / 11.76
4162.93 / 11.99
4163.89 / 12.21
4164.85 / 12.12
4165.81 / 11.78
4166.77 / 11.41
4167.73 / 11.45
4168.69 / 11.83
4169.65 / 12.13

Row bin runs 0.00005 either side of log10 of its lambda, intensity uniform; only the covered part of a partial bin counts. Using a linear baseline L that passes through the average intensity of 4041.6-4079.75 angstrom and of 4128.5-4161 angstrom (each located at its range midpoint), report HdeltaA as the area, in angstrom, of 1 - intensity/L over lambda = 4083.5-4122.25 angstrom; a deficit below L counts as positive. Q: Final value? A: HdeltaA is -0.8 angstrom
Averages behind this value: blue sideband 11.2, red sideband 11.7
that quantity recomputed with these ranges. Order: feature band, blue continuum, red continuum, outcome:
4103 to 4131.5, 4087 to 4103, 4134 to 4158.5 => 1.9 angstrom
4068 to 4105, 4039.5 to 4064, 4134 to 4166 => 0.9 angstrom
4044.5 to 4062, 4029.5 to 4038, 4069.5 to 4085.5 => -0.7 angstrom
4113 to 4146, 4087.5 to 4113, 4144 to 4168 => 1.3 angstrom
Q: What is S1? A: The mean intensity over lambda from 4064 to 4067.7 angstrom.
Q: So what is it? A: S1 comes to 9.85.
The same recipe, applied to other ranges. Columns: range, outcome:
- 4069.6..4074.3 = 11.2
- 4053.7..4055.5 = 12.1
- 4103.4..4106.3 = 11.3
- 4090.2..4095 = 13.8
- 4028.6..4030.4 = 11.4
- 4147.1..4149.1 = 12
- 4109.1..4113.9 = 10.9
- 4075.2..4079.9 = 10.5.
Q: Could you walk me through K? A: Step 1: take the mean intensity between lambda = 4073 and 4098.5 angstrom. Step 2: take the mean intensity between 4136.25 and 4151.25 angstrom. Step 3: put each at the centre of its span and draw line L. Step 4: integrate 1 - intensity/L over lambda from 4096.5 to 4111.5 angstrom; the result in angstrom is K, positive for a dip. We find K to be 1.2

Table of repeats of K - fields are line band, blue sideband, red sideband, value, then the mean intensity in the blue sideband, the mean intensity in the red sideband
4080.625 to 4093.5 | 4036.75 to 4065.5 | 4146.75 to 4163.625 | -1.11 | 11.7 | 11.9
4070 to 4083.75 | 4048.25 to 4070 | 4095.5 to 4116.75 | 0.50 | 11.5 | 11.1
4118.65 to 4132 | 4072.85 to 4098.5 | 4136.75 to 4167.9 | 1.26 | 12.1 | 11.9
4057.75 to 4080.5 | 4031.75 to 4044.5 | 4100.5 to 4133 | 1.16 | 11.9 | 11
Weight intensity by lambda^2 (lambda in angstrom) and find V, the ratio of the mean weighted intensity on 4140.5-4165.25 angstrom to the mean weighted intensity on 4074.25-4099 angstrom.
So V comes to 1.01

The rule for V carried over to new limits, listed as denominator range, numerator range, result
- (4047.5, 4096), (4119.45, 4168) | 1.02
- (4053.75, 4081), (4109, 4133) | 1.01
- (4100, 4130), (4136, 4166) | 1.10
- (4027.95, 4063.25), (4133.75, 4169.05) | 1.06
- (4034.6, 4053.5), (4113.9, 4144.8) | 1.02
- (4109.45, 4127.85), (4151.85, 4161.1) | 1.10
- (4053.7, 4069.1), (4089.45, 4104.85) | 1.05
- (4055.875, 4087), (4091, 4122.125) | 1.03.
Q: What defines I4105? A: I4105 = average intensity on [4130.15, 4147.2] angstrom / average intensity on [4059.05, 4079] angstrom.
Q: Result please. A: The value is 1.1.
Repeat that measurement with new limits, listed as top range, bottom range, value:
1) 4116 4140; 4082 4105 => 0.95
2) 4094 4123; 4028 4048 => 0.97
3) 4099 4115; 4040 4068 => 0.95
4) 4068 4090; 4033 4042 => 0.94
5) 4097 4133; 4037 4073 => 0.95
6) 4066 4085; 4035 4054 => 0.93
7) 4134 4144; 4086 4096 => 0.91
